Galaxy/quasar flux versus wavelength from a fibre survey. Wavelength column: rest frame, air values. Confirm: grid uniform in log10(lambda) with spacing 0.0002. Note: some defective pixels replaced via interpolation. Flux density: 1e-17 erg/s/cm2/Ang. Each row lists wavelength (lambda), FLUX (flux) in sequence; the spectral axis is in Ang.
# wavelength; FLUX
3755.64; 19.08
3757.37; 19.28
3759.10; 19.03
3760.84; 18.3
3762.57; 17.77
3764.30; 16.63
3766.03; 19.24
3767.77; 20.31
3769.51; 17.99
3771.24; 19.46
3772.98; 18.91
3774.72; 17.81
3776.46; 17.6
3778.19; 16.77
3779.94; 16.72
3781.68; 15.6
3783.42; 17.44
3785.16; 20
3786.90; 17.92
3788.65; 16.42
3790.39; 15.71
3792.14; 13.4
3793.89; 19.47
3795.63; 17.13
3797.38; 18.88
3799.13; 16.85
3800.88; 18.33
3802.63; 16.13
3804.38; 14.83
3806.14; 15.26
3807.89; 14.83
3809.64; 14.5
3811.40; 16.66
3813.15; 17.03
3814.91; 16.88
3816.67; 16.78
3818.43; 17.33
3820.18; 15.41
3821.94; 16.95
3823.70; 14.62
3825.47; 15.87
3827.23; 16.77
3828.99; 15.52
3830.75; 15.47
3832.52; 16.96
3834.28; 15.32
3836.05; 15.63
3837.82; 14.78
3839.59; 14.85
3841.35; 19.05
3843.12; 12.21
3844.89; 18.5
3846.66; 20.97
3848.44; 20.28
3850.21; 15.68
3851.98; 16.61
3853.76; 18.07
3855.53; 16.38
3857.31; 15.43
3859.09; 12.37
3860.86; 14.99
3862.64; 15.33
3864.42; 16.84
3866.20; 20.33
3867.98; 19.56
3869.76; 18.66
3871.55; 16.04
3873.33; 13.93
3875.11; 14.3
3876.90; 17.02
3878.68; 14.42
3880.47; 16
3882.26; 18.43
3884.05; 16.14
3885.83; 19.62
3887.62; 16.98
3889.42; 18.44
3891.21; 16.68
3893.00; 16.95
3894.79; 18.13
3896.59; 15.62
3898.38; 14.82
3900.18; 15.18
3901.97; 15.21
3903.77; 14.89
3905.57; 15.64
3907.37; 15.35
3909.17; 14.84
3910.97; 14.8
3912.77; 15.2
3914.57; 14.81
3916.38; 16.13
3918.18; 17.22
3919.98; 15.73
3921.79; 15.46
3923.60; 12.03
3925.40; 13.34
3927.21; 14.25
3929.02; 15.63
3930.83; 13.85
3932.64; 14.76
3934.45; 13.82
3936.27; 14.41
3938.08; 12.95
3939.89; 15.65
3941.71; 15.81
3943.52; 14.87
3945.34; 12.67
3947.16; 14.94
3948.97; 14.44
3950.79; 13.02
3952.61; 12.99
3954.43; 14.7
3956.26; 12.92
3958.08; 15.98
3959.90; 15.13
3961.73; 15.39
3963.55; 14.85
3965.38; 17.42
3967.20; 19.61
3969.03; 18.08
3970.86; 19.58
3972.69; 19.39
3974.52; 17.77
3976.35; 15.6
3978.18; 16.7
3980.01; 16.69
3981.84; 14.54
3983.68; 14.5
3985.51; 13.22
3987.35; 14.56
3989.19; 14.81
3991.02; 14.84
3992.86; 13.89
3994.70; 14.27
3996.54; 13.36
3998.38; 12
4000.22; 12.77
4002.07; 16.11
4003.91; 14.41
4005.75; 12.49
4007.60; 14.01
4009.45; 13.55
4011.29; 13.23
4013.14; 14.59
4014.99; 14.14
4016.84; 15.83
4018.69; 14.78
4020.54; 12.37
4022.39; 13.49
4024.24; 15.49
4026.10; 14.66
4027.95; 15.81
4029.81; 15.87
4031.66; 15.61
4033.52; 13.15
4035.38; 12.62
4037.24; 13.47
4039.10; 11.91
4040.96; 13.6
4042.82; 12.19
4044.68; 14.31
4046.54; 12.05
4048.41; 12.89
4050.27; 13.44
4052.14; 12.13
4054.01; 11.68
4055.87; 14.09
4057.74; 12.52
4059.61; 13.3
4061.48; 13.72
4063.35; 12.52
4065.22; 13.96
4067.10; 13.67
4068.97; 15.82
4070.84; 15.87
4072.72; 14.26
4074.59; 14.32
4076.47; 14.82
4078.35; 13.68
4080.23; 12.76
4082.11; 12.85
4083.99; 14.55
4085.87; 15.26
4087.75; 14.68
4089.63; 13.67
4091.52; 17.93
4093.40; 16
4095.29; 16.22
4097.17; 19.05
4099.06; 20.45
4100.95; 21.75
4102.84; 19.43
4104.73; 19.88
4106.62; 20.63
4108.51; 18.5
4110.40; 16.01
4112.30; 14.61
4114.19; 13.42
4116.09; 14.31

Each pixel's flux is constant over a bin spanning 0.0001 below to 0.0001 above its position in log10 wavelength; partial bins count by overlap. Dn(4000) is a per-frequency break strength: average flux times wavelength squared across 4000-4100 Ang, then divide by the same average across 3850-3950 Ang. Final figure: 1.0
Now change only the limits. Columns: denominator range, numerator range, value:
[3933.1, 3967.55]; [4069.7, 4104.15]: 1.16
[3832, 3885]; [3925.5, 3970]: 0.95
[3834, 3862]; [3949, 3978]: 1.05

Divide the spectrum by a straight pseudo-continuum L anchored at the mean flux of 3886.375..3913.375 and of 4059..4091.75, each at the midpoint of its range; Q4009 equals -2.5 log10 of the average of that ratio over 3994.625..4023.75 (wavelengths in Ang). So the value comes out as 0.08 mag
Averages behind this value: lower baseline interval 16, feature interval 13.9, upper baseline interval 14.2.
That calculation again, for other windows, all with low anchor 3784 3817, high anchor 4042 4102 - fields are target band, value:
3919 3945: 0.09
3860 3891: -0.05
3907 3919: 0.02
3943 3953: 0.13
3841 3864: -0.02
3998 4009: 0.11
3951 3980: -0.06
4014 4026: 0.05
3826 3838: 0.04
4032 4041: 0.14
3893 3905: 0.01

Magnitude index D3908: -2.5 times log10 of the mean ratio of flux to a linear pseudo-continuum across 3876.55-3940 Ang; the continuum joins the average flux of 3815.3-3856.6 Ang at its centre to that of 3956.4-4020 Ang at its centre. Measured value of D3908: 0.02 mag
